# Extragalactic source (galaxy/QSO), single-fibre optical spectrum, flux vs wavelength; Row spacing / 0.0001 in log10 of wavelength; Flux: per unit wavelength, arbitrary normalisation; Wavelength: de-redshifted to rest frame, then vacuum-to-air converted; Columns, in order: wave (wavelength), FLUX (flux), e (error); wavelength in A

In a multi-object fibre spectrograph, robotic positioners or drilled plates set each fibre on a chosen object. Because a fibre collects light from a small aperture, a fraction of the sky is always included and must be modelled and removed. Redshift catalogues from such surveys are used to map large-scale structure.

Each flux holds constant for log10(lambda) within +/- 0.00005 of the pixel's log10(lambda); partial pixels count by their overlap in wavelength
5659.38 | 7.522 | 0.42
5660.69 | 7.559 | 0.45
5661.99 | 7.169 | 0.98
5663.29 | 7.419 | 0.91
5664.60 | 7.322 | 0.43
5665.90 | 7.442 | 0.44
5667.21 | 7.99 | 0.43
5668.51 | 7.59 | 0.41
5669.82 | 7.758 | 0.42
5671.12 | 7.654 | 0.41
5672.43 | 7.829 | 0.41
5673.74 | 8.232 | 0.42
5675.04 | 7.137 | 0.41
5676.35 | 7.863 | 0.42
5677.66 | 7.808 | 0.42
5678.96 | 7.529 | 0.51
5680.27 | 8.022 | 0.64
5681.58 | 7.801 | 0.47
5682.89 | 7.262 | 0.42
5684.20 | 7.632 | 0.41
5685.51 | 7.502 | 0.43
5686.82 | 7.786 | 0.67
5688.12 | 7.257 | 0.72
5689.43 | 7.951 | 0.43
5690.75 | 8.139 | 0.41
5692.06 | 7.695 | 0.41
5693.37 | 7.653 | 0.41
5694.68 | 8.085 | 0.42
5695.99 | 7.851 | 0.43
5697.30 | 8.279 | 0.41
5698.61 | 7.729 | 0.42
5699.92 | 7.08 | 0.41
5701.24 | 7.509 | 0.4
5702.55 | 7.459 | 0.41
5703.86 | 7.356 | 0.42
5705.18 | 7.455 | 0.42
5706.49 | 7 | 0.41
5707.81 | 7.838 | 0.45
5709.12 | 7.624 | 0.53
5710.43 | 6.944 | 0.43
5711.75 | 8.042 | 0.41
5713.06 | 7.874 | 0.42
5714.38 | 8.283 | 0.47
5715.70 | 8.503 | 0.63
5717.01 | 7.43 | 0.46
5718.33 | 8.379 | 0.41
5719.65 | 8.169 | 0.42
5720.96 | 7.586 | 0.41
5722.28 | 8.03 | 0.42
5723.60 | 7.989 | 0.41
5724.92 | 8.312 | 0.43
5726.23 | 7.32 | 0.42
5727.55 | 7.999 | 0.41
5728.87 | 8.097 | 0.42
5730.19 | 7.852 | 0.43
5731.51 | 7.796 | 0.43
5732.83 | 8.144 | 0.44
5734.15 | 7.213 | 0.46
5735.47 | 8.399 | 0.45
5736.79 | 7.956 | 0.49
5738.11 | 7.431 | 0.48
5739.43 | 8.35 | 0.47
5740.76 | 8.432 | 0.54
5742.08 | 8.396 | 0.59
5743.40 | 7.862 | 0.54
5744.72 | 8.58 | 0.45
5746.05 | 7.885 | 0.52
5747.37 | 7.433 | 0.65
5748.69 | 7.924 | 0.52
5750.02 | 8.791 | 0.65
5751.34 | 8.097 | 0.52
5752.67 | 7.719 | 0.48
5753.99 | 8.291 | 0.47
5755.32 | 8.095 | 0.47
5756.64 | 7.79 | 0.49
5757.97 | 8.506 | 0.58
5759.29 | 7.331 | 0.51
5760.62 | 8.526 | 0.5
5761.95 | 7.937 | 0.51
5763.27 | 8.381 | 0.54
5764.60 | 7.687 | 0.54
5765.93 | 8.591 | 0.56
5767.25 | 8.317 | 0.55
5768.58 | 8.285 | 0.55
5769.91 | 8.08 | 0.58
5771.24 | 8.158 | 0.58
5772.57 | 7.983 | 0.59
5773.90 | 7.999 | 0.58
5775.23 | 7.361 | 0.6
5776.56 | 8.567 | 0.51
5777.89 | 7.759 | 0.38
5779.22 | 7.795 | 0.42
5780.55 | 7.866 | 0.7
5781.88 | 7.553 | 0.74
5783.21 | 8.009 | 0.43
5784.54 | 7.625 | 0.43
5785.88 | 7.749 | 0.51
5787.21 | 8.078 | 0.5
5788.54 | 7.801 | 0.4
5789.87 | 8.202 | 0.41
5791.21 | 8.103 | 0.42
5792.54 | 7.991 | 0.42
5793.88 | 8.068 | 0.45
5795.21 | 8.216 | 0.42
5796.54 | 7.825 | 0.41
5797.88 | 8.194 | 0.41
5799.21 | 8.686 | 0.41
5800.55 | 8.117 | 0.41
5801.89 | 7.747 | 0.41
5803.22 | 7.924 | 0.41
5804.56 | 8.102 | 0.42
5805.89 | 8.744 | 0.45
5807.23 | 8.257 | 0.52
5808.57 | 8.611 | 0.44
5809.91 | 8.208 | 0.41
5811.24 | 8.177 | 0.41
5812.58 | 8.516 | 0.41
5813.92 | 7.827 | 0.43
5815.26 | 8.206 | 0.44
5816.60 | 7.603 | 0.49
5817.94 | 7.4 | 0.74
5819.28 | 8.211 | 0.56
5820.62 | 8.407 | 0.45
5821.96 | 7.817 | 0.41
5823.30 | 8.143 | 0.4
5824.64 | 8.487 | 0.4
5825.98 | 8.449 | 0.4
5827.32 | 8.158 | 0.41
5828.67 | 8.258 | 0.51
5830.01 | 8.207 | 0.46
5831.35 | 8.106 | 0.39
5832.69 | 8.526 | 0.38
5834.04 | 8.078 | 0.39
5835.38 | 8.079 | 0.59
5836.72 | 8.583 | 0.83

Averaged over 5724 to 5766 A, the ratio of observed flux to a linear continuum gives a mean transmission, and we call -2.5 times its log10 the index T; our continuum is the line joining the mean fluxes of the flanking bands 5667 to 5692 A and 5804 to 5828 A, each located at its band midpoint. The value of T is -0.01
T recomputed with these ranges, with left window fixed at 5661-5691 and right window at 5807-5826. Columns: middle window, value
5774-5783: 0.02 mag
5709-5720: -0.02 mag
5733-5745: -0.03 mag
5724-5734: -0.01 mag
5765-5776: -0.01 mag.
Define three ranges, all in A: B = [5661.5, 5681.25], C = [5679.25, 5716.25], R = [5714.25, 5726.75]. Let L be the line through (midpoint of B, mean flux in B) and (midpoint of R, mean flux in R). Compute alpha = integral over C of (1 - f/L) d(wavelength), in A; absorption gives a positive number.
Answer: 0.7 A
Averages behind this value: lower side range 7.66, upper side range 8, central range 7.69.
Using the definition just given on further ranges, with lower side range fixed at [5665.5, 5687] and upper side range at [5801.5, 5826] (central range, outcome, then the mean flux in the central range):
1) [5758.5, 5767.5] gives -0.14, 8.11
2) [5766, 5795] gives 0.19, 7.99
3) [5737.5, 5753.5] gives -0.32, 8.08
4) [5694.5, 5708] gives 0.34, 7.58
